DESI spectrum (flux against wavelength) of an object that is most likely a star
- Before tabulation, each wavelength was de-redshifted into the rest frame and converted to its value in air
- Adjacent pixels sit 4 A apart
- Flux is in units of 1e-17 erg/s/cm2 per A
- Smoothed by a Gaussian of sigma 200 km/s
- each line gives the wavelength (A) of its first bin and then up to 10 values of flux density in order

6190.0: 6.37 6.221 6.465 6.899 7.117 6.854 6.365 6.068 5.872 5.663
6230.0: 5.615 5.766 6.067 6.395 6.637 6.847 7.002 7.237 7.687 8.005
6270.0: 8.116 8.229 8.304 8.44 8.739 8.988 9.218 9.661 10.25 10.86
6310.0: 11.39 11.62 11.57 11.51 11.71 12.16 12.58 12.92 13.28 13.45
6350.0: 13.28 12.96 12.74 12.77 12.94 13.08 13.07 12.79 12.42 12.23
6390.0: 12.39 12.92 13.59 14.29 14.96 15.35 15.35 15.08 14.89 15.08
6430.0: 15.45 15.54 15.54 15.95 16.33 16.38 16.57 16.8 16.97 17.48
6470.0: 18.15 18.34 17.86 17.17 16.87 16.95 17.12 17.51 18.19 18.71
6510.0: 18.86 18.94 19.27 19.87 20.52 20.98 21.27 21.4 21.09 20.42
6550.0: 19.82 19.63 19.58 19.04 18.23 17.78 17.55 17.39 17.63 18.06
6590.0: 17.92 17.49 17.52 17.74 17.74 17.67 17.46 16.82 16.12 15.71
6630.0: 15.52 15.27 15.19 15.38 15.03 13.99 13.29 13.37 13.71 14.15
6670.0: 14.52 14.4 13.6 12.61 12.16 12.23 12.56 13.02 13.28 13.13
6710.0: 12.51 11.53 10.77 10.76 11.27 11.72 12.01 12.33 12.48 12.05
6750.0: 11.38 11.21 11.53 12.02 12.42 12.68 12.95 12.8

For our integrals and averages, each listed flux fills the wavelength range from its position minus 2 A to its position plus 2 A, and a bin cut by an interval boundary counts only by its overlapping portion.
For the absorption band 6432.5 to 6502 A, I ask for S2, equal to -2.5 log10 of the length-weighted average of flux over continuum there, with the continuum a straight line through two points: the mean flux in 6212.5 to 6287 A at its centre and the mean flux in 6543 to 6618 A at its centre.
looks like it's -0.178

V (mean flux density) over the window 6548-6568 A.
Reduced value 19.3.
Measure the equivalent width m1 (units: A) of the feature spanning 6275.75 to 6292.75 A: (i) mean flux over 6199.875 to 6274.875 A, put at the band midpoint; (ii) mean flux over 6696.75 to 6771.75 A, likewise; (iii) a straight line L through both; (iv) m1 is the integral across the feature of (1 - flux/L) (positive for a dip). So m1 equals -3.3 A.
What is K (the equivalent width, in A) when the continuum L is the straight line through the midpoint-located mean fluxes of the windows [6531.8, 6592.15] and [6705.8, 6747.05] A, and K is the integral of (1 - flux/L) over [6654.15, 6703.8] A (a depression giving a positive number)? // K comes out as 2.18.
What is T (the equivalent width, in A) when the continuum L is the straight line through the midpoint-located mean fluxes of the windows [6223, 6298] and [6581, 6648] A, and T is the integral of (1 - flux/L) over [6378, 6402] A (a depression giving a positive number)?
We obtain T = -4.5 A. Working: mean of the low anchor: 7.43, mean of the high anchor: 16.7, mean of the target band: 12.8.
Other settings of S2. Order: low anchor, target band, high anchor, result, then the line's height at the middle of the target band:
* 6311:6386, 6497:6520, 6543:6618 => -0.13 mag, 16.5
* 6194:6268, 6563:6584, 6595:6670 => -0.24 mag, 14.3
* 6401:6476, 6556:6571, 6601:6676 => -0.19 mag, 15.6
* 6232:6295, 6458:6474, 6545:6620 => -0.22 mag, 14.3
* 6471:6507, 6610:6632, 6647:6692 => -0.13 mag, 14.6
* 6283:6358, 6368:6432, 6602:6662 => -0.12 mag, 12.5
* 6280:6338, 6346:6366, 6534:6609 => -0.07 mag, 12.1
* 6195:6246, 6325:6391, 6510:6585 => -0.09 mag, 11.8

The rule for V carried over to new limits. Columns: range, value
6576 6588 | 17.7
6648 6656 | 13.6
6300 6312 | 10.8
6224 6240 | 5.78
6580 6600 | 17.7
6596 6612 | 17.7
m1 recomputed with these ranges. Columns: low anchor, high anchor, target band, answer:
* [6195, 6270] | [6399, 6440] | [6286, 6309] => -0.4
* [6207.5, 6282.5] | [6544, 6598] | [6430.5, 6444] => -1.9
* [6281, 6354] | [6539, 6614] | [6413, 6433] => -1.4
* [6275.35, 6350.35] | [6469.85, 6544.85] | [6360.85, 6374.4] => 0.3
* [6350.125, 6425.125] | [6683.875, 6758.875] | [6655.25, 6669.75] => -1.8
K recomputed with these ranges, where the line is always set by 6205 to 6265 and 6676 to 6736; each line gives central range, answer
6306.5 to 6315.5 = -4.8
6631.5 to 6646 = -4.9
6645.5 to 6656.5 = -2.3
